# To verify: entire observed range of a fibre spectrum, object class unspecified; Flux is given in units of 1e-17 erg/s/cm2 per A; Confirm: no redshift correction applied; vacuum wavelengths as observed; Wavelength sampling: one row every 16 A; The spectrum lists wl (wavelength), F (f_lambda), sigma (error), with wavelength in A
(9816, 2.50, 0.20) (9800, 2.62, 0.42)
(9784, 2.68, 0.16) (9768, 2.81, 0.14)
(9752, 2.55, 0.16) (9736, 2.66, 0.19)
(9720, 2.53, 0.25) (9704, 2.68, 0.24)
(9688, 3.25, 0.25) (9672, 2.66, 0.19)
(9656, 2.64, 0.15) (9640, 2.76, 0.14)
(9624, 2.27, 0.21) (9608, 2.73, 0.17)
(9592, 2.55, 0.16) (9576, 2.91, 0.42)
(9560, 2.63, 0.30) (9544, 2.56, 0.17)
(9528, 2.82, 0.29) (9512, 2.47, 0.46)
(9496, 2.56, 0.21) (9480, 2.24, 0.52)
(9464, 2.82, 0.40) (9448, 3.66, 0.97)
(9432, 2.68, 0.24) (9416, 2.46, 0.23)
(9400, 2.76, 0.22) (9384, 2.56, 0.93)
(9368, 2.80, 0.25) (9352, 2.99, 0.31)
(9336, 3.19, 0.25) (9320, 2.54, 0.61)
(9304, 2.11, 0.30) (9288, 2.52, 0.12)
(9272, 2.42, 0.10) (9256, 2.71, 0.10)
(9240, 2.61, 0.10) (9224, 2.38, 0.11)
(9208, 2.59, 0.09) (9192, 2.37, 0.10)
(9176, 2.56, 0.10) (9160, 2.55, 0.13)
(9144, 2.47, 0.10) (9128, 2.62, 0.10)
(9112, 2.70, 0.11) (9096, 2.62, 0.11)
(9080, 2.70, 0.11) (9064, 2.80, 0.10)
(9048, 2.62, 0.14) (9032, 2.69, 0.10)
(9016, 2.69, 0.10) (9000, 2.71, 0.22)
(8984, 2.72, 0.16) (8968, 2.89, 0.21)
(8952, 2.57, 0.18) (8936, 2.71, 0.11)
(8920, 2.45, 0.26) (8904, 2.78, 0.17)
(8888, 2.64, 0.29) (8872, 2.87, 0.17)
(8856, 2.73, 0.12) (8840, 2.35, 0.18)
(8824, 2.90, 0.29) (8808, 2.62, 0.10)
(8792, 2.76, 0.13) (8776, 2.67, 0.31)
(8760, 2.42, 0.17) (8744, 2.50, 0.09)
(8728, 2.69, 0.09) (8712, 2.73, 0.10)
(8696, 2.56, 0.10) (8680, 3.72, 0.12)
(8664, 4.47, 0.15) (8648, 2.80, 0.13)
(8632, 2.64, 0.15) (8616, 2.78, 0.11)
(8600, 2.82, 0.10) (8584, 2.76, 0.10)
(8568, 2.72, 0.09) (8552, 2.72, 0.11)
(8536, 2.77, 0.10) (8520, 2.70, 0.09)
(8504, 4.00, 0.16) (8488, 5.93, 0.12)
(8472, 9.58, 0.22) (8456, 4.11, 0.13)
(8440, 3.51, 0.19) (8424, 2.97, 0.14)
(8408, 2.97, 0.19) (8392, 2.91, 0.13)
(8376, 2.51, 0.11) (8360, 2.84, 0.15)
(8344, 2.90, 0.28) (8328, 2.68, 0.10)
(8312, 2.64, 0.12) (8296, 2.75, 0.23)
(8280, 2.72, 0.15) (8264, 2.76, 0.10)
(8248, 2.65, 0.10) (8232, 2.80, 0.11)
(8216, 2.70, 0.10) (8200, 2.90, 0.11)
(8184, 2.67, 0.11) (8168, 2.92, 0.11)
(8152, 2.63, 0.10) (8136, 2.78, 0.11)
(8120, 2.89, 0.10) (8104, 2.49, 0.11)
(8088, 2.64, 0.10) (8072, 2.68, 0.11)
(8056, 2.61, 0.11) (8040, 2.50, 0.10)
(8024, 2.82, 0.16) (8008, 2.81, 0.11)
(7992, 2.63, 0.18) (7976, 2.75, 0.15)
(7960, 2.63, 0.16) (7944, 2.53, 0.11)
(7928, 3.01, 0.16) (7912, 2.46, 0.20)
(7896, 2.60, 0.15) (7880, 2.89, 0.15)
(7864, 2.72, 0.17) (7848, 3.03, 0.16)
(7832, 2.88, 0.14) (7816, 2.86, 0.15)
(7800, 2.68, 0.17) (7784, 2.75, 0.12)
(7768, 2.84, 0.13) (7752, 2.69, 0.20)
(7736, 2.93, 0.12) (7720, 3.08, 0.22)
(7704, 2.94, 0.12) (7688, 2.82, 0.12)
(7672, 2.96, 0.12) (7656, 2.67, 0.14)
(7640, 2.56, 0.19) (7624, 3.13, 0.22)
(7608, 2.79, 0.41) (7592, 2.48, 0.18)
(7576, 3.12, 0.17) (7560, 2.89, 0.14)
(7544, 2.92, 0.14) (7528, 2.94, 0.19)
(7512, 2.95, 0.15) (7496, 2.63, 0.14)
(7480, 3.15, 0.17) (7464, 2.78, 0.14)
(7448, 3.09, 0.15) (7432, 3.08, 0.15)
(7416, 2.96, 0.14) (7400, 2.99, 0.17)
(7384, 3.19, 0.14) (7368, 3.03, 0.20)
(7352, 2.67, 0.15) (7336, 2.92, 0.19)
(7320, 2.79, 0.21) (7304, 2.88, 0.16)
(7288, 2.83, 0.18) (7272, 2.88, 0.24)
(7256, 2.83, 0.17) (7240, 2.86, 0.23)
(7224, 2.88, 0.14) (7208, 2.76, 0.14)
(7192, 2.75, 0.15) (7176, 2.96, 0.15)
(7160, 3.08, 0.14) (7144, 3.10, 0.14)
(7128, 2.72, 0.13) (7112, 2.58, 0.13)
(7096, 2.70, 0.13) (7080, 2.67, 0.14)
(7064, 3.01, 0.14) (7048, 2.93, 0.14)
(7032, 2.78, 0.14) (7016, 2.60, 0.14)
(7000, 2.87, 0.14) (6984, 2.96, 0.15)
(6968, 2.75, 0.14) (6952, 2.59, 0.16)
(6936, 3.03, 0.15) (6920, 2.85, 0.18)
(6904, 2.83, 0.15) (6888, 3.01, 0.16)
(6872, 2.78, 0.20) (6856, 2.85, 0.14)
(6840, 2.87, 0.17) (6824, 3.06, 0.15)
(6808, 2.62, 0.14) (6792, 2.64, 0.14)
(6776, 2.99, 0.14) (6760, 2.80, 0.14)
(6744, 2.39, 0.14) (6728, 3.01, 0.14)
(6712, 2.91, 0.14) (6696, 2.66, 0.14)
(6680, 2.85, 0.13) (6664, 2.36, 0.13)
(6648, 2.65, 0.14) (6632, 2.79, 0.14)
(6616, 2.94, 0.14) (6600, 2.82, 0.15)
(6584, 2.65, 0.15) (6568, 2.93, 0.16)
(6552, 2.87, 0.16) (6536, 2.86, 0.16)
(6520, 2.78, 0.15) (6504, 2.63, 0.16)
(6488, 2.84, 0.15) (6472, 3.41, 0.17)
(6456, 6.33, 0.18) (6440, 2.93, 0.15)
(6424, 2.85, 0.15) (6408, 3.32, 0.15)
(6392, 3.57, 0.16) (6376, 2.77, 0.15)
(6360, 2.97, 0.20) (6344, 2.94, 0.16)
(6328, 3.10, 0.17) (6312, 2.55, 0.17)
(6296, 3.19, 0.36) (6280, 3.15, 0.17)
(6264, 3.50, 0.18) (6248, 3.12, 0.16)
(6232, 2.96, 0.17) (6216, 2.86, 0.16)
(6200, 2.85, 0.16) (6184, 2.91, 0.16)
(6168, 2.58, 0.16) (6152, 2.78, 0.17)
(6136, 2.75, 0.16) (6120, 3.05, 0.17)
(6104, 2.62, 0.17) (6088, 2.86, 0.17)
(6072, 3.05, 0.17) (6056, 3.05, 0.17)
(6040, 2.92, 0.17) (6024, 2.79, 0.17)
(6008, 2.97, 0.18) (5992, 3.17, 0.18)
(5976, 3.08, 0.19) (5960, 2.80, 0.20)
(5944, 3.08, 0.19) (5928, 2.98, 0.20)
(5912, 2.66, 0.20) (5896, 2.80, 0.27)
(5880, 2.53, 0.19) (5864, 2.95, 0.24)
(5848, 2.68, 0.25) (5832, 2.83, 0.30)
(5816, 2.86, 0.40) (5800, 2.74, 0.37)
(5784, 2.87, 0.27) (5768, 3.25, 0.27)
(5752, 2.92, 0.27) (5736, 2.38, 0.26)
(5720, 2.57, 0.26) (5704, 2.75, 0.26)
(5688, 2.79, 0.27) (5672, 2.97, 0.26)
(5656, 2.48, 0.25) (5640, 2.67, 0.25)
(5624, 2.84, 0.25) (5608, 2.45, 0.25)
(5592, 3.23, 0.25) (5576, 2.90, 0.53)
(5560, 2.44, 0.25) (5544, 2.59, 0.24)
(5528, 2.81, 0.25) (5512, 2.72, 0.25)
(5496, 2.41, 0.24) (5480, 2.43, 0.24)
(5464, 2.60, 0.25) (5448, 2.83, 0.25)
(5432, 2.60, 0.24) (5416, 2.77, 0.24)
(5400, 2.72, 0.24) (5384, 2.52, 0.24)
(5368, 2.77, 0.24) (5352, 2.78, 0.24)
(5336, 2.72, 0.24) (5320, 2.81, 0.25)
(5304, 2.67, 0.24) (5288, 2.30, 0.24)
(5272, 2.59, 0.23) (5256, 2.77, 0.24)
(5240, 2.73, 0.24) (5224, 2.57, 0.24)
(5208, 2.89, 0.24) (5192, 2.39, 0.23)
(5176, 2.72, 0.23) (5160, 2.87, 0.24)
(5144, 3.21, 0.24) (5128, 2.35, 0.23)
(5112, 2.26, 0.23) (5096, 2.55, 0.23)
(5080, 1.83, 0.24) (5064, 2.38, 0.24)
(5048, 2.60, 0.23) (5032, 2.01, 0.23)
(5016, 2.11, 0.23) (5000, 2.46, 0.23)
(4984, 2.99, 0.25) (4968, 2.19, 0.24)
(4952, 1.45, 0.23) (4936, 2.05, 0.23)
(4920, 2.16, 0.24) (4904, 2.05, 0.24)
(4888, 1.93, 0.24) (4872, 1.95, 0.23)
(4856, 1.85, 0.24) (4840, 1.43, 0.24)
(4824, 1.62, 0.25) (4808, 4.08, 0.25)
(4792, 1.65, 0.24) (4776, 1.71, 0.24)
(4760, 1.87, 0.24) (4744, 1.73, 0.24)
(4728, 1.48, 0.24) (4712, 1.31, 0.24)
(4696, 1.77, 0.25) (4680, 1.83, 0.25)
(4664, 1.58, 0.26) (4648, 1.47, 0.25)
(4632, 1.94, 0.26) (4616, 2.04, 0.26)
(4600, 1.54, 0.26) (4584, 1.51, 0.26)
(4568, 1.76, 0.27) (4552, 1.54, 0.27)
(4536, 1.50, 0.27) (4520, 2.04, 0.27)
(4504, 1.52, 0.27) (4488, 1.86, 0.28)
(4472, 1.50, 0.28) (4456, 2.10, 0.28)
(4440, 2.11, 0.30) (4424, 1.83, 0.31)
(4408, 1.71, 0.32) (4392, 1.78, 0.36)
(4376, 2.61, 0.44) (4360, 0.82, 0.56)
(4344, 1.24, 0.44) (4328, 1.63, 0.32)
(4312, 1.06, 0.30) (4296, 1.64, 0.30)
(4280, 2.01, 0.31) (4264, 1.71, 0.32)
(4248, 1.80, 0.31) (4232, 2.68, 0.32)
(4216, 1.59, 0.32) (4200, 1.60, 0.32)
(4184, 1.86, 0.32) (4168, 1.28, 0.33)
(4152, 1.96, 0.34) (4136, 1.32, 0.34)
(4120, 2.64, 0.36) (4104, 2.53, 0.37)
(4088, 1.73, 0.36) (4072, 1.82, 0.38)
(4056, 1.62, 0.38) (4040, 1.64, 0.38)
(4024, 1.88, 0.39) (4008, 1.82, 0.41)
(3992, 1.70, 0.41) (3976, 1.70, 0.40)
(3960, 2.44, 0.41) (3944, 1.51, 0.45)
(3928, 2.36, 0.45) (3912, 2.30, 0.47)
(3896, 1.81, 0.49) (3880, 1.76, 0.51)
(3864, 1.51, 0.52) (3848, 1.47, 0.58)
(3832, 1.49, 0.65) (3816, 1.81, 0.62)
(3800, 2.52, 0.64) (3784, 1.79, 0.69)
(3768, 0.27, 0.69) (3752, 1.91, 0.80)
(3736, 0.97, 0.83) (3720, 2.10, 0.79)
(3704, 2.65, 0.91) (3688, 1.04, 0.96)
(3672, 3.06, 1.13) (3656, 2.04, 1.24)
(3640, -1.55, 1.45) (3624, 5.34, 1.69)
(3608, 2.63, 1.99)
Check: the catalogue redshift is 0.29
